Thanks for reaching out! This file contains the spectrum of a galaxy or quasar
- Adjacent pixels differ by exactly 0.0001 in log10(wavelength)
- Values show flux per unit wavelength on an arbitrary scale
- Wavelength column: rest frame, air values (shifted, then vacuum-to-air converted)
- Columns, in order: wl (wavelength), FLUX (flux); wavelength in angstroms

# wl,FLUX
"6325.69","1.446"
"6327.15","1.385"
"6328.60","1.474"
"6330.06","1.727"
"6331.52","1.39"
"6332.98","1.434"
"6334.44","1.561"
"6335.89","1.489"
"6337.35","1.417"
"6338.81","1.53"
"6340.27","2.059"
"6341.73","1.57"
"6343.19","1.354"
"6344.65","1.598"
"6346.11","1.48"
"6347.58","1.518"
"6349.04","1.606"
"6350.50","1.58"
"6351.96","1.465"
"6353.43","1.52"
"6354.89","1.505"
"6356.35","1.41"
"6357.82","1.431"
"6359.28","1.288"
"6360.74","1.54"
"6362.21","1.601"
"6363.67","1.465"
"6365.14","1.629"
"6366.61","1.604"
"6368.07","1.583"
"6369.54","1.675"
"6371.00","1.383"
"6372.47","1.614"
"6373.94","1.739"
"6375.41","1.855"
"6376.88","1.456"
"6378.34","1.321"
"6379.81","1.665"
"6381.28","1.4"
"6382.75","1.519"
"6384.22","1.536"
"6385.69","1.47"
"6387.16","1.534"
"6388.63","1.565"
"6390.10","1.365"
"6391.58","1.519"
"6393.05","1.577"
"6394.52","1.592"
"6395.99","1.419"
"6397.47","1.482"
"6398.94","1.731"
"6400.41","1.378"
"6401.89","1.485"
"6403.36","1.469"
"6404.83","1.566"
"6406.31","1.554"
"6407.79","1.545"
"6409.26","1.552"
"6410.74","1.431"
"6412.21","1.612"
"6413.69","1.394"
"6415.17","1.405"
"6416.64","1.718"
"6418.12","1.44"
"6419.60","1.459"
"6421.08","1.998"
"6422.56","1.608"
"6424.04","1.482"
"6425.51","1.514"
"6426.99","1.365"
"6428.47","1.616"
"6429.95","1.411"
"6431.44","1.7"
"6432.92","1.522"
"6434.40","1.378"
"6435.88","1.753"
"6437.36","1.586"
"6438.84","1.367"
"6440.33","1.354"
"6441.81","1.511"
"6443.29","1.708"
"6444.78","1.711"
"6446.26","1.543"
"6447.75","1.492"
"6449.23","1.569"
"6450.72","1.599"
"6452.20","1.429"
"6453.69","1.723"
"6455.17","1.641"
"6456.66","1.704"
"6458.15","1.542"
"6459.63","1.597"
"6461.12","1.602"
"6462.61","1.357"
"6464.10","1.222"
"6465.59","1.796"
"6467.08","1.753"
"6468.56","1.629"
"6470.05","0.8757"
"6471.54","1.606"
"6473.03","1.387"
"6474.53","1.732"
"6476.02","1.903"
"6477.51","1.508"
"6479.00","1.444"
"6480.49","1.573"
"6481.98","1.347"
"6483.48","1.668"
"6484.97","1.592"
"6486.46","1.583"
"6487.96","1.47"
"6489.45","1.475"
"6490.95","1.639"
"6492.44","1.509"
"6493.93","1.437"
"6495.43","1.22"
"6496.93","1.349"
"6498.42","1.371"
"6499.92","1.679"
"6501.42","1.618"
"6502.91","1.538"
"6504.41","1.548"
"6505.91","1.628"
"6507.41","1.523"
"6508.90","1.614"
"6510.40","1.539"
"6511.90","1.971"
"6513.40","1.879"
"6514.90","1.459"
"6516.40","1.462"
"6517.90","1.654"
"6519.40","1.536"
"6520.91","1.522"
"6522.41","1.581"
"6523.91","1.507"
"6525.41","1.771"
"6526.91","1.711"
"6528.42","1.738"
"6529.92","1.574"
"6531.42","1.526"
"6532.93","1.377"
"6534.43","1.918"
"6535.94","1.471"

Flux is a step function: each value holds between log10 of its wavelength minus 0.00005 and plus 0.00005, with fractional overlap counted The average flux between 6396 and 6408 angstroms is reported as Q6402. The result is 1.52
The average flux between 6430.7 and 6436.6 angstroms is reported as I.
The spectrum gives 1.59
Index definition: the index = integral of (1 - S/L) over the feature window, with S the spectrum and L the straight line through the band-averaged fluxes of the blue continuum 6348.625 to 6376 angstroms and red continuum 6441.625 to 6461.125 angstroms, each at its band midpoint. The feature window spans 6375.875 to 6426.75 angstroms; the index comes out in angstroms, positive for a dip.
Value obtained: 1.6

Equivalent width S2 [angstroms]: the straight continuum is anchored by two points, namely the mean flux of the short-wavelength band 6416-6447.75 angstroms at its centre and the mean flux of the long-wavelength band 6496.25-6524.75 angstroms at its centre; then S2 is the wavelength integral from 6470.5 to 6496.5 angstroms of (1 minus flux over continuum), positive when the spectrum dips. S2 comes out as 0.8 angstroms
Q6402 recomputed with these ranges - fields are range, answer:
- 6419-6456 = 1.56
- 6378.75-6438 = 1.53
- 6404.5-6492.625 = 1.55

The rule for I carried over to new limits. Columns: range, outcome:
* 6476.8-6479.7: 1.48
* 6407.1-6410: 1.55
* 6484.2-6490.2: 1.53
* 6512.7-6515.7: 1.66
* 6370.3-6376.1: 1.65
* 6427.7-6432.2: 1.57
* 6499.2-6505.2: 1.6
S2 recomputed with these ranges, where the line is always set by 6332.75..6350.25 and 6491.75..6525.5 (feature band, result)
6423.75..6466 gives 0.4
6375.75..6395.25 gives 0.6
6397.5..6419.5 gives 0.6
